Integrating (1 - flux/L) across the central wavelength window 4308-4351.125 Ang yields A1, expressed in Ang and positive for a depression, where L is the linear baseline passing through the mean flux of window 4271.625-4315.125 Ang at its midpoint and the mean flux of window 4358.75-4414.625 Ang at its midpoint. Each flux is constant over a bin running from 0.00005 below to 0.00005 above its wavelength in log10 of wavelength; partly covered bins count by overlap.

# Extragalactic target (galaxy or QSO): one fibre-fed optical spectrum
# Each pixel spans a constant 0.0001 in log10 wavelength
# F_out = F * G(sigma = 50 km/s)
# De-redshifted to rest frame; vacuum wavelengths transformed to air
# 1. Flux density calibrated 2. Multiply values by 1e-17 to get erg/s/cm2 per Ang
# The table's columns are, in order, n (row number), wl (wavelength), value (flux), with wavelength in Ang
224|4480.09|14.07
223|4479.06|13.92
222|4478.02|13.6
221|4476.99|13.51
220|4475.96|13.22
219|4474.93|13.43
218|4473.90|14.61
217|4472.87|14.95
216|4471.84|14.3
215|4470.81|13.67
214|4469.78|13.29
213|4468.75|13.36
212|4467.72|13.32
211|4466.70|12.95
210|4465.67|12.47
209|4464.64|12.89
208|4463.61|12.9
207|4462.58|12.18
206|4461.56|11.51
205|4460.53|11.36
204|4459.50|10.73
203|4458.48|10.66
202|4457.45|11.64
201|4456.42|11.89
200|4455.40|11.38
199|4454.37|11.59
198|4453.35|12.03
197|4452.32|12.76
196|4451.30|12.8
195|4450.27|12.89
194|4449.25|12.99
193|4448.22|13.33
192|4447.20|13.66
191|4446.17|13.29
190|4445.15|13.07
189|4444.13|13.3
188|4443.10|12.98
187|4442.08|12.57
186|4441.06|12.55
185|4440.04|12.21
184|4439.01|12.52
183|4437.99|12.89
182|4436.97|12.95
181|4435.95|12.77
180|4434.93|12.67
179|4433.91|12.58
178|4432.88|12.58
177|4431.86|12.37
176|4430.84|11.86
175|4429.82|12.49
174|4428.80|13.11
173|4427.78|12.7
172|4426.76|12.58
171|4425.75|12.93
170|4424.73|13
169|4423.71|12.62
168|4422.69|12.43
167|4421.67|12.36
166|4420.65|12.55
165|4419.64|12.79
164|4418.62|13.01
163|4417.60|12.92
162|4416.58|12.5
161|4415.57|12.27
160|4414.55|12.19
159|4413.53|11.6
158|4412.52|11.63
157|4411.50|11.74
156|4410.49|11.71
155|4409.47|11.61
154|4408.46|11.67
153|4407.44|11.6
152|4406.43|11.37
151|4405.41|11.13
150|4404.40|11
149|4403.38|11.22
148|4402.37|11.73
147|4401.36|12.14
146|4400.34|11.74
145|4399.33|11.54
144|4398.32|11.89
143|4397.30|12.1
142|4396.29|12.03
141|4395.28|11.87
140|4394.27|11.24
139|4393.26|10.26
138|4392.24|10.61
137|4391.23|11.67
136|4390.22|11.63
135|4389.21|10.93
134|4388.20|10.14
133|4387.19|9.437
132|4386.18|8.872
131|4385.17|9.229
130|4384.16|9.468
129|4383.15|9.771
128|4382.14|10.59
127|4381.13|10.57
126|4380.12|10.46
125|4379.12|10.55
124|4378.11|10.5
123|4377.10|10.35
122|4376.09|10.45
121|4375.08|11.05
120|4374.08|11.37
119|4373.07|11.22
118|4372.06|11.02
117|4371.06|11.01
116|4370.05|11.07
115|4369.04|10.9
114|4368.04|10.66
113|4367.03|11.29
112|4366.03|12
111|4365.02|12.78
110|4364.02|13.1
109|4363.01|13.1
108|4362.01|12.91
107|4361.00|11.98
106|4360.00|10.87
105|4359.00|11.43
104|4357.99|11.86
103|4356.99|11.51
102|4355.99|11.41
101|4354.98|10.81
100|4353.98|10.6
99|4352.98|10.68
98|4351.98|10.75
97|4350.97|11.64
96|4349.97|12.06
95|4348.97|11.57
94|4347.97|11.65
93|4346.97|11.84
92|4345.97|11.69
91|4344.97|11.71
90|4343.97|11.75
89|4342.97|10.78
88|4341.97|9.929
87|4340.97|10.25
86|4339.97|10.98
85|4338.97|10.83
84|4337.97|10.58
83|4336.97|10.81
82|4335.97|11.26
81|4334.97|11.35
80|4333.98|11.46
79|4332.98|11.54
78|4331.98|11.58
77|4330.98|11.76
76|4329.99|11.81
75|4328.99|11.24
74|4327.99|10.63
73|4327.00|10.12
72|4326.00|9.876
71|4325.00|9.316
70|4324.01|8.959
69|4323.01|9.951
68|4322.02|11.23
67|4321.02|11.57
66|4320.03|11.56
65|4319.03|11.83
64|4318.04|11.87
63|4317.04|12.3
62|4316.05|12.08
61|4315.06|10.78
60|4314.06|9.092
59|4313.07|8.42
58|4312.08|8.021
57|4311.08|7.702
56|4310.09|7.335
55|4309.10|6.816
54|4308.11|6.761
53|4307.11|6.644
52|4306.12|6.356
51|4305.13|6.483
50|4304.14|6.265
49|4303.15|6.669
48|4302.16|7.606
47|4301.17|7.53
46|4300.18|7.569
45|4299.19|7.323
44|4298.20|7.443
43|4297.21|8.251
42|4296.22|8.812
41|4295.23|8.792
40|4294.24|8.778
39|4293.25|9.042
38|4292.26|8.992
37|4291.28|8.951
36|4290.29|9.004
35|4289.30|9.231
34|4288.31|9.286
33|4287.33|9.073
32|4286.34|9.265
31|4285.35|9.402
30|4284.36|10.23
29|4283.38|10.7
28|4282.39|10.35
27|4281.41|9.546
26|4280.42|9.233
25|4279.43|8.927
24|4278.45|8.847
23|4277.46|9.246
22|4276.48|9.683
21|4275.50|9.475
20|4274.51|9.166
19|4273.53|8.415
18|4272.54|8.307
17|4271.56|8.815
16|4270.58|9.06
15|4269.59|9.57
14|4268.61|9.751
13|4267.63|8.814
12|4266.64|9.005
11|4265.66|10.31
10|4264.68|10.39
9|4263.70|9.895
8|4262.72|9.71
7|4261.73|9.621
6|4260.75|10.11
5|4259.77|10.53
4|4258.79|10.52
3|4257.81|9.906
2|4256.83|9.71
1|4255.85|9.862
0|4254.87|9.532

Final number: -4.9 Ang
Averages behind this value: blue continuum 8.47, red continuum 11.2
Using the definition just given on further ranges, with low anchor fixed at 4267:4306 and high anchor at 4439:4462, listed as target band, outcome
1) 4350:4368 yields -2.3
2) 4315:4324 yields -1.8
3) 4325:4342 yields -2.0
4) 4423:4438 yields -1.0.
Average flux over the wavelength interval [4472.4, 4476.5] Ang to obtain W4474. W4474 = 14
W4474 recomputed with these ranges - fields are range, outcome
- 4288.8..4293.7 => 9.04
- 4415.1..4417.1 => 12.4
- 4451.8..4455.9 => 11.9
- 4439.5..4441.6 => 12.4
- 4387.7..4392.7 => 11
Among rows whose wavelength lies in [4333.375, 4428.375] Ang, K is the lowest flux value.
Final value 8.872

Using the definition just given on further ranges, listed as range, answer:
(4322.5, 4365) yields 8.959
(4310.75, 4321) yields 7.702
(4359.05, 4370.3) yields 10.66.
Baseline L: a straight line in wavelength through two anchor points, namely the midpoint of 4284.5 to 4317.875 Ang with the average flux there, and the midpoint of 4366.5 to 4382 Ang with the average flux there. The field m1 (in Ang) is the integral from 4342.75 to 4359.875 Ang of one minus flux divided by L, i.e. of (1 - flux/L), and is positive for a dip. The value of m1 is -2.3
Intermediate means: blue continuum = 8.42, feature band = 11.4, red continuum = 10.8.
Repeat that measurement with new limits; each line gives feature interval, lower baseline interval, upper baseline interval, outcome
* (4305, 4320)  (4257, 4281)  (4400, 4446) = 1.9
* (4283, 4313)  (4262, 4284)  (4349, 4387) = 5.2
